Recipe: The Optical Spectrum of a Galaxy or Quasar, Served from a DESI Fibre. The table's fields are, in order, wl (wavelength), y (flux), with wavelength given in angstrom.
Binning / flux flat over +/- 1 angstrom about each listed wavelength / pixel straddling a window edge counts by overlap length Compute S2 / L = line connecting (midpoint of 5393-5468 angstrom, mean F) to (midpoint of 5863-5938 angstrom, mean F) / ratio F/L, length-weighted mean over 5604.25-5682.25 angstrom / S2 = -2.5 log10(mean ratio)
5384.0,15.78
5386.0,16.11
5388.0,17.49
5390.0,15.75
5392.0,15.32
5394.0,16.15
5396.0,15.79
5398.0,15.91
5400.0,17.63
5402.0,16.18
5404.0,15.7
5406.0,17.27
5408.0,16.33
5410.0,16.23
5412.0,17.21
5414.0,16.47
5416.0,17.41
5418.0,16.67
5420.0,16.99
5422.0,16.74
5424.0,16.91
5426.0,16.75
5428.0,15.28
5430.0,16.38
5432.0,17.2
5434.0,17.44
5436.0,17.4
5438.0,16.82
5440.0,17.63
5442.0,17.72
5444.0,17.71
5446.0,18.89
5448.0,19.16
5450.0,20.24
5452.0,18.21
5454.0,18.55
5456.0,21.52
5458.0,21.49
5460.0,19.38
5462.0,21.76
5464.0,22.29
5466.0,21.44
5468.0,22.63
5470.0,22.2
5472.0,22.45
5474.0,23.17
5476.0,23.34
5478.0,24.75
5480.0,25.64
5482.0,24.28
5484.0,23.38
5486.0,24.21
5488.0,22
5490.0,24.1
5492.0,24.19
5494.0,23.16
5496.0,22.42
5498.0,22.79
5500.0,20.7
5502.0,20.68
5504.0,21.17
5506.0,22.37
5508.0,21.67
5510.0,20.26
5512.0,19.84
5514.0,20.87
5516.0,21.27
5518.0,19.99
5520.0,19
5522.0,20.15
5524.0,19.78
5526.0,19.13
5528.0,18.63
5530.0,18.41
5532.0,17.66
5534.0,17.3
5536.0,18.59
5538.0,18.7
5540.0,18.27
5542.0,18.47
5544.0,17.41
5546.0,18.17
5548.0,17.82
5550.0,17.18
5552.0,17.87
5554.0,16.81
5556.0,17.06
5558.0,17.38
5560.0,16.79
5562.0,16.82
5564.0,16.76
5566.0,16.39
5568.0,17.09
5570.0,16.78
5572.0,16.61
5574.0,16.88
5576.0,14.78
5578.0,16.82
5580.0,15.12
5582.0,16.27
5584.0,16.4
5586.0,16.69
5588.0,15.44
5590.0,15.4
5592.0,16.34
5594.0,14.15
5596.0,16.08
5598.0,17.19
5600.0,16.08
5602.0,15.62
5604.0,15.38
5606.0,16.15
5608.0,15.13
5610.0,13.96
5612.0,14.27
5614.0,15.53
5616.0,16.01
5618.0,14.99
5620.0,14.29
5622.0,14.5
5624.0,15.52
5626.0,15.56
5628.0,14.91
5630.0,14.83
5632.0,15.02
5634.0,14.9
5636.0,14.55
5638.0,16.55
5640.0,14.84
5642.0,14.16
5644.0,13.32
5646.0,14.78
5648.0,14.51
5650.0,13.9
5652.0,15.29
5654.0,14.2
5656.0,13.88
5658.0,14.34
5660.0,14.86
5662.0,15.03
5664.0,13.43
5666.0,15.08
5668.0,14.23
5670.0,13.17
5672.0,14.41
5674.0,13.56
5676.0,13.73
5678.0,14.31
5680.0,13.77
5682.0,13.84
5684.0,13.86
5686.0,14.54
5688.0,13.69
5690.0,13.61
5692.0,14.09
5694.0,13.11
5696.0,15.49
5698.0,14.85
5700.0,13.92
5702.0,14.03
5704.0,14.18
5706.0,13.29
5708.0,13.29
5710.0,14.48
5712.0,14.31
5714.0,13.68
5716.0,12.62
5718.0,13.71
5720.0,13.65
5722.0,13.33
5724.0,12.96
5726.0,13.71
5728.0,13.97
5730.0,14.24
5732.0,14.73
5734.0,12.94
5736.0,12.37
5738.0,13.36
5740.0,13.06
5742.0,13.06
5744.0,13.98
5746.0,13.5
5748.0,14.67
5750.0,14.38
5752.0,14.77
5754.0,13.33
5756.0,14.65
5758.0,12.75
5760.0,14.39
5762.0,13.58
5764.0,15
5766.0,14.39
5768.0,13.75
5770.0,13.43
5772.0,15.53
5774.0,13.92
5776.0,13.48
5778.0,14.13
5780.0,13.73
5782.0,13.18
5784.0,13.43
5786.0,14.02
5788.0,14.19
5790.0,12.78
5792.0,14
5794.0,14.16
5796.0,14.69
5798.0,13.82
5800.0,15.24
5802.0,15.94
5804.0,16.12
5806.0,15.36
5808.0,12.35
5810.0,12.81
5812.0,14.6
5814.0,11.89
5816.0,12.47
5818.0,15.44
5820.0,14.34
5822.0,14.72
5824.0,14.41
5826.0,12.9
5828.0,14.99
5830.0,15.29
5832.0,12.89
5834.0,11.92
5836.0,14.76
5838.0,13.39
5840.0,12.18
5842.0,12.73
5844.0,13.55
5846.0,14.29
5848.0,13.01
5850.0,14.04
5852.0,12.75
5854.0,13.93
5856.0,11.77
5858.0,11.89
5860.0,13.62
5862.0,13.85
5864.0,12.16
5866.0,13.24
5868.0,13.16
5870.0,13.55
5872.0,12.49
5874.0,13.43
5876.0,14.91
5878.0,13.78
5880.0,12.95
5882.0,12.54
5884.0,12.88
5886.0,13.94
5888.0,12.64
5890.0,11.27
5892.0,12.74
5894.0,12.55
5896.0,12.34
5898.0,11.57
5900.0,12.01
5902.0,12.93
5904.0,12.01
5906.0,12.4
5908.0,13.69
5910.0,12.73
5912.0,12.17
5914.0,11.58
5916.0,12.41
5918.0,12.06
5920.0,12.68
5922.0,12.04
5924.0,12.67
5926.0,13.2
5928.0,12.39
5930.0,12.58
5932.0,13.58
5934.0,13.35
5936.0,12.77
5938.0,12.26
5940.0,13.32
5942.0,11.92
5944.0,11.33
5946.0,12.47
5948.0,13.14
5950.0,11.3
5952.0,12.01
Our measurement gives 0.07 mag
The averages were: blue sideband 17.9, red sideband 12.7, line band 14.6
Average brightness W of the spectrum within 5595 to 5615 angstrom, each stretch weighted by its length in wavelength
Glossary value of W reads 15.5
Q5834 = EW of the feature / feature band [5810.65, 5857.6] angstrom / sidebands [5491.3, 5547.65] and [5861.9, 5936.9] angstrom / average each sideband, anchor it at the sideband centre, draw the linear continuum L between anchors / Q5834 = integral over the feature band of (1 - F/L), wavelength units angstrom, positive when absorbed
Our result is 1.51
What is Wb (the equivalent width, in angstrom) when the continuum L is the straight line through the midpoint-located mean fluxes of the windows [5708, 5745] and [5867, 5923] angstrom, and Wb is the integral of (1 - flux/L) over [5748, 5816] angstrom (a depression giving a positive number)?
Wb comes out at -3.9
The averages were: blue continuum 13.6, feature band 14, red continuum 12.7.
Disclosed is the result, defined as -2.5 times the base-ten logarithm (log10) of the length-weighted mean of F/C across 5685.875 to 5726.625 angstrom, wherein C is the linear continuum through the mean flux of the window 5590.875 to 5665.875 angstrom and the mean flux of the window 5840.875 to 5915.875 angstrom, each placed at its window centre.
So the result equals 0.04 mag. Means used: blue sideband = 15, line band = 13.8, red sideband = 12.9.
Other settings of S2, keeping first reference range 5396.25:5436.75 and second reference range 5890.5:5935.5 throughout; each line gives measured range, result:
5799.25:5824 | -0.07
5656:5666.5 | 0.01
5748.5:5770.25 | -0.02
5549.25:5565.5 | -0.10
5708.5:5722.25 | 0.04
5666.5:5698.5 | 0.03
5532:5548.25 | -0.16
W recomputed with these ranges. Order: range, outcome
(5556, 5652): 15.6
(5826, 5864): 13.3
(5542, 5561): 17.4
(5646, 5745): 13.9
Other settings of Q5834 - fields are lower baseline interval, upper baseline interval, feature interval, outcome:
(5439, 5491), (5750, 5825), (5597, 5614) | 2.6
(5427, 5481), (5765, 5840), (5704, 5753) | 5.1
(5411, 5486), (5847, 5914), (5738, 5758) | 1.5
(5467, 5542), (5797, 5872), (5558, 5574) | 2.5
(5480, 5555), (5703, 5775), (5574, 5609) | 4.4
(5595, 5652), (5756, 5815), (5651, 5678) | 1.1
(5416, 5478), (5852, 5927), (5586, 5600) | 1.0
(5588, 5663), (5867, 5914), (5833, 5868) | 0.0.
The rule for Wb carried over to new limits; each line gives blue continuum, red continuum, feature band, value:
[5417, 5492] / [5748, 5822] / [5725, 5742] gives 1.70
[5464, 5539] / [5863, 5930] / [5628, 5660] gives 6.40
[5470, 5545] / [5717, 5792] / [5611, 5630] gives 2.89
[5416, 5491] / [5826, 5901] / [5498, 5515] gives -1.70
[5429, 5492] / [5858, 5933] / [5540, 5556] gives 1.27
